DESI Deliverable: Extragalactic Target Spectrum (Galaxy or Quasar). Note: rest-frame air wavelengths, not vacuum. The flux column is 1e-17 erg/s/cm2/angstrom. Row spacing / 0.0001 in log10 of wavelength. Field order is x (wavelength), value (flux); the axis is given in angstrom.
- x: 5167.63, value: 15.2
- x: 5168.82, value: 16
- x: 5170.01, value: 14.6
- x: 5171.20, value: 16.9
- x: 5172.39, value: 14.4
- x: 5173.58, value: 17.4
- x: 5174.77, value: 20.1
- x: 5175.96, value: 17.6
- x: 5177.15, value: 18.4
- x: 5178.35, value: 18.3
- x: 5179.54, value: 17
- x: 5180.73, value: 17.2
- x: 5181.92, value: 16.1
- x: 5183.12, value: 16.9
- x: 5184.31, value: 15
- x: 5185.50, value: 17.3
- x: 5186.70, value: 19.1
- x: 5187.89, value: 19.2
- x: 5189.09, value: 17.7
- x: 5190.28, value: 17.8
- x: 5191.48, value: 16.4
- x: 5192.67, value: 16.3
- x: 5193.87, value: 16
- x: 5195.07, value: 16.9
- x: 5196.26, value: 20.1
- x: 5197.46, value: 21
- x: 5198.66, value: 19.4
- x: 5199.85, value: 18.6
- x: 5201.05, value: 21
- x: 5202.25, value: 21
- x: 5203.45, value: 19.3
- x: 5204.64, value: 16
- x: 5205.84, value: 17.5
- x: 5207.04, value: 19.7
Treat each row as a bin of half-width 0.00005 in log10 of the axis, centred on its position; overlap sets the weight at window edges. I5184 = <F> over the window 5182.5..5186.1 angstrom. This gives 16.4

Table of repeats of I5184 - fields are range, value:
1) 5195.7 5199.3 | 20.2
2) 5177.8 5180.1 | 17.7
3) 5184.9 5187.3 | 18.2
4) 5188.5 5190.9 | 17.7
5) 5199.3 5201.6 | 19.8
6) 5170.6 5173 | 15.7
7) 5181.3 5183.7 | 16.5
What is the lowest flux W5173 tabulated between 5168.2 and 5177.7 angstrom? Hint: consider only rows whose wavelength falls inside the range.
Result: 14.4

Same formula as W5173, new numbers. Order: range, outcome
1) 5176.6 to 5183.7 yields 16.1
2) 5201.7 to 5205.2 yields 16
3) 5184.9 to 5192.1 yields 16.4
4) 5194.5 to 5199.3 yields 16.9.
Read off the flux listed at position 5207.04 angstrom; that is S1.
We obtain 19.7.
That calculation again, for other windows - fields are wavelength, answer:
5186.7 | 19.1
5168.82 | 16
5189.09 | 17.7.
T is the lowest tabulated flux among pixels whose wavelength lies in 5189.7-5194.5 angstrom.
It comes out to 16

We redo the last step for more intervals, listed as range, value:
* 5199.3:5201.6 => 18.6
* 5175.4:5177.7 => 17.6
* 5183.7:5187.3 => 15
